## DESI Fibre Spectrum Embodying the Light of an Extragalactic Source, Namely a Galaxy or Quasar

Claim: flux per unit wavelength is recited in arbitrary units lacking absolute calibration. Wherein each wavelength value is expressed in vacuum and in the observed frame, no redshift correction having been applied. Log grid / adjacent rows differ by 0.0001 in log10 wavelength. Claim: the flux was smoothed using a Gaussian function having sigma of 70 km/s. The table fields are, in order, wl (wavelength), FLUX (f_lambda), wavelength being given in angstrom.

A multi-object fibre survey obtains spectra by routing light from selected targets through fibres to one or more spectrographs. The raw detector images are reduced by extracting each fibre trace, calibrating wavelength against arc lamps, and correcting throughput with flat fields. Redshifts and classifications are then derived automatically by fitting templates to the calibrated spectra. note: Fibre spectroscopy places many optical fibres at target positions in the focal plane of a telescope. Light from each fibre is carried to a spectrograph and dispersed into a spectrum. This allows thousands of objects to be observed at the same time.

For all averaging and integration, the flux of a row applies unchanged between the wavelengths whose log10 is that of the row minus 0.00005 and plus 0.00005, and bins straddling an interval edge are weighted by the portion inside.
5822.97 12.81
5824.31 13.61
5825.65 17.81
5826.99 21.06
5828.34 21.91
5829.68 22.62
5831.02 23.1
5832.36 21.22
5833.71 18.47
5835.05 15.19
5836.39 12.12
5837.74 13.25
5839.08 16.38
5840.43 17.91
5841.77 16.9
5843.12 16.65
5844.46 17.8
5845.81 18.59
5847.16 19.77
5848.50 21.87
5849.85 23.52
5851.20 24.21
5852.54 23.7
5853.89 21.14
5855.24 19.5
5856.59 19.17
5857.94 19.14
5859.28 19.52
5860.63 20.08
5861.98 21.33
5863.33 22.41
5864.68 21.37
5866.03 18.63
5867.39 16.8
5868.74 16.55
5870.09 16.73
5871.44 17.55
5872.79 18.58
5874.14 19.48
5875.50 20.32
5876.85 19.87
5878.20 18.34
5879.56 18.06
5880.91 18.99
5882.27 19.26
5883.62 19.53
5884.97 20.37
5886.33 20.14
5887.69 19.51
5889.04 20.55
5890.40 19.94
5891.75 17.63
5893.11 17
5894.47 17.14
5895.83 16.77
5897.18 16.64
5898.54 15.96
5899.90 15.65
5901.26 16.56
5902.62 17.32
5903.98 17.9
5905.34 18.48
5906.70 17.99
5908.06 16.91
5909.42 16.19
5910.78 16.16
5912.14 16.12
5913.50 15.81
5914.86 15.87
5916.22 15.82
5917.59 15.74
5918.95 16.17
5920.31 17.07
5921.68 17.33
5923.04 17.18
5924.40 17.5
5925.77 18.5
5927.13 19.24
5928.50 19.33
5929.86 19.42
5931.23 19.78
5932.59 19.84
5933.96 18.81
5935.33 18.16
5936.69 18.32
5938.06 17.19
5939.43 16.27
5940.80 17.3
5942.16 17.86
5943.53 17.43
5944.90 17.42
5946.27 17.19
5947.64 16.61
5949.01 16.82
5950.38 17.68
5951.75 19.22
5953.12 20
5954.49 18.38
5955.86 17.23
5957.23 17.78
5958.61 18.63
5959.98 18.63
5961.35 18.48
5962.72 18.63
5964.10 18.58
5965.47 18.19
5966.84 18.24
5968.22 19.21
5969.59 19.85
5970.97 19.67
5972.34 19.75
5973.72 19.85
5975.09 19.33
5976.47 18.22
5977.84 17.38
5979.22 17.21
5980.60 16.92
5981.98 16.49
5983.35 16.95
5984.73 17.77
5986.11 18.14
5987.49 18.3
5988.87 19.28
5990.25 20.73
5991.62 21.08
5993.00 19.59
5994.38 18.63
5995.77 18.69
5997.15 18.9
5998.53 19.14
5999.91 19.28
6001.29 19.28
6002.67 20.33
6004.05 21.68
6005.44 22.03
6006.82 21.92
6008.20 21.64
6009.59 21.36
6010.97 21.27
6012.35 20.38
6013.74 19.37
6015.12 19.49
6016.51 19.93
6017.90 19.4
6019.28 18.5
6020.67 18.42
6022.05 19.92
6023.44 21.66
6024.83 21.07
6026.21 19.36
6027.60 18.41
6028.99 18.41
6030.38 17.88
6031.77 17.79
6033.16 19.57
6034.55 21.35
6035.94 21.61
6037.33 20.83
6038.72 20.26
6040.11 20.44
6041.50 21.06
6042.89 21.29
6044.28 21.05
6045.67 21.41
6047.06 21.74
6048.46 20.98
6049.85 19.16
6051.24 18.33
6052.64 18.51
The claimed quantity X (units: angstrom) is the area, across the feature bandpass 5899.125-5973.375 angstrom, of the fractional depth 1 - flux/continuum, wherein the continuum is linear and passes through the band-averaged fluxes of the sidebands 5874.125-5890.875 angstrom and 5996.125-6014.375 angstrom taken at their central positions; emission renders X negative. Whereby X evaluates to 8.0 angstrom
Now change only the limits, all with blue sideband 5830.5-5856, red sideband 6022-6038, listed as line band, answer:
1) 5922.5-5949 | 1.8 angstrom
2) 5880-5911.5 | 2.1 angstrom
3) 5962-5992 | 1.5 angstrom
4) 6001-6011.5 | -0.8 angstrom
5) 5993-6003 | 0.3 angstrom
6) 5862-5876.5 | 0.1 angstrom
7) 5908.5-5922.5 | 2.2 angstrom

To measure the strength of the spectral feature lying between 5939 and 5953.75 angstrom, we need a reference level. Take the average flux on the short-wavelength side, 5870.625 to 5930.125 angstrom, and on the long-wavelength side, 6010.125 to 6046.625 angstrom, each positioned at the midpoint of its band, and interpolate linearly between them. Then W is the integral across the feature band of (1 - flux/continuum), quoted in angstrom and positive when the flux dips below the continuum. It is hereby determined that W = 0.8 angstrom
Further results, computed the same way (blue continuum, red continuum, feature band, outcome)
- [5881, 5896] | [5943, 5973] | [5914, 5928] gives 1.2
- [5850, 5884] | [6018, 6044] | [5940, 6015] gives 3.5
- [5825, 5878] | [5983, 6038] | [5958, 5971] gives 0.6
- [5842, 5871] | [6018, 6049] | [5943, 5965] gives 2.1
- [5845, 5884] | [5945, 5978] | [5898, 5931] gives 3.4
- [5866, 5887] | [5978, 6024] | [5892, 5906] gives 1.4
